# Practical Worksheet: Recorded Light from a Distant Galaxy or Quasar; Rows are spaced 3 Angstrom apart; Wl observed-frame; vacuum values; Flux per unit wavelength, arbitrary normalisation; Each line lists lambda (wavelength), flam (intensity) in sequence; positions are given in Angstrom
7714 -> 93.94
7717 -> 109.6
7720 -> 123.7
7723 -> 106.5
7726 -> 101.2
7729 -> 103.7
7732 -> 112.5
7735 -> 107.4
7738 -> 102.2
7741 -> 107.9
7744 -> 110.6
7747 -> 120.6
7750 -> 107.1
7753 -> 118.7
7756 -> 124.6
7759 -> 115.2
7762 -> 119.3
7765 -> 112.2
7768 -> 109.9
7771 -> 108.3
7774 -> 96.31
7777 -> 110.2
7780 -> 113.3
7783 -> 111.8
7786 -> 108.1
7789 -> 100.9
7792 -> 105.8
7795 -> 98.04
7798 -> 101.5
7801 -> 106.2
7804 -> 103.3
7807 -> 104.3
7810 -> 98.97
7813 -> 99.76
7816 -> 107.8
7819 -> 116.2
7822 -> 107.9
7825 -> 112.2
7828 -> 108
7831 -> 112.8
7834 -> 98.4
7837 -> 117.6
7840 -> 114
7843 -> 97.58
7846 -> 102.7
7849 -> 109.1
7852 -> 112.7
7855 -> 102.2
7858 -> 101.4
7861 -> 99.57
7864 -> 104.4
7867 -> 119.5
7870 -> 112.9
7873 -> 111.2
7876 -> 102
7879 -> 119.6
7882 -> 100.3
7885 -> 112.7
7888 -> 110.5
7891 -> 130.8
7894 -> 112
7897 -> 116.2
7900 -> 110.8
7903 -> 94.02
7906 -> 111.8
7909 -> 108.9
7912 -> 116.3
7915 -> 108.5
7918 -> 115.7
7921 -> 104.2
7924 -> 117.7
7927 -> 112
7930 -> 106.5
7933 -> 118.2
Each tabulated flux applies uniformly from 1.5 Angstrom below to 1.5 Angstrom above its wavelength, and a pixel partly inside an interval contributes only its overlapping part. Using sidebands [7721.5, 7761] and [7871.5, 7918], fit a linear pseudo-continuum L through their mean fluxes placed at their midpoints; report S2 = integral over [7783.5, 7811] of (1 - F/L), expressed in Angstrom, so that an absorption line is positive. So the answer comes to 1.9 Angstrom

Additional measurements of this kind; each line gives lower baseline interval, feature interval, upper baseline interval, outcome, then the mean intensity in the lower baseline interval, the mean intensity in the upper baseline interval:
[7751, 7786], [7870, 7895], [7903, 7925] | -0.3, 112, 111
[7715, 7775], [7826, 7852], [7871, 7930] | 0.7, 111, 111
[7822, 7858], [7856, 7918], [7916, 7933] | -0.2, 108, 112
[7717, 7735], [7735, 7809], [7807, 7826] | -0.6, 109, 107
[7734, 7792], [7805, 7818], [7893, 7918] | 0.9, 111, 110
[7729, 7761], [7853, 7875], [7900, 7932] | 0.6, 112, 110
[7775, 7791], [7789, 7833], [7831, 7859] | 0.8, 108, 107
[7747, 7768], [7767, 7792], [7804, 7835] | 1.2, 116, 107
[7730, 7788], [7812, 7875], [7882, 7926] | 2.0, 111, 112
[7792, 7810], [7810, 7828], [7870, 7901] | -0.5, 103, 113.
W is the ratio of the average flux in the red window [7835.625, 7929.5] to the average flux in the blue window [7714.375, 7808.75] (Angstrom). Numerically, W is 1.01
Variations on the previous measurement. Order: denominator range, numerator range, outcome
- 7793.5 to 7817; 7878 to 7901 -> 1.11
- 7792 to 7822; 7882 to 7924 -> 1.07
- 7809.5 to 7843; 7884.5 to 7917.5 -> 1.04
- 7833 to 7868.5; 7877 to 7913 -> 1.05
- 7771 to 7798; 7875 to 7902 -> 1.07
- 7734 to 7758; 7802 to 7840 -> 0.96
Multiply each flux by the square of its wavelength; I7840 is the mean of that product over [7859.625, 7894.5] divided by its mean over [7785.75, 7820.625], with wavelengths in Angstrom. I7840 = 1.09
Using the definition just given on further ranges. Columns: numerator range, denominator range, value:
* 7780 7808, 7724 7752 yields 0.98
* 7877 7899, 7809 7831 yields 1.08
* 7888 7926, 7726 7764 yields 1.04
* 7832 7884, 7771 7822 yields 1.04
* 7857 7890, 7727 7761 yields 1.01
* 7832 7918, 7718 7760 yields 1.02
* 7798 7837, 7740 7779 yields 0.96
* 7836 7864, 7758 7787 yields 0.98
